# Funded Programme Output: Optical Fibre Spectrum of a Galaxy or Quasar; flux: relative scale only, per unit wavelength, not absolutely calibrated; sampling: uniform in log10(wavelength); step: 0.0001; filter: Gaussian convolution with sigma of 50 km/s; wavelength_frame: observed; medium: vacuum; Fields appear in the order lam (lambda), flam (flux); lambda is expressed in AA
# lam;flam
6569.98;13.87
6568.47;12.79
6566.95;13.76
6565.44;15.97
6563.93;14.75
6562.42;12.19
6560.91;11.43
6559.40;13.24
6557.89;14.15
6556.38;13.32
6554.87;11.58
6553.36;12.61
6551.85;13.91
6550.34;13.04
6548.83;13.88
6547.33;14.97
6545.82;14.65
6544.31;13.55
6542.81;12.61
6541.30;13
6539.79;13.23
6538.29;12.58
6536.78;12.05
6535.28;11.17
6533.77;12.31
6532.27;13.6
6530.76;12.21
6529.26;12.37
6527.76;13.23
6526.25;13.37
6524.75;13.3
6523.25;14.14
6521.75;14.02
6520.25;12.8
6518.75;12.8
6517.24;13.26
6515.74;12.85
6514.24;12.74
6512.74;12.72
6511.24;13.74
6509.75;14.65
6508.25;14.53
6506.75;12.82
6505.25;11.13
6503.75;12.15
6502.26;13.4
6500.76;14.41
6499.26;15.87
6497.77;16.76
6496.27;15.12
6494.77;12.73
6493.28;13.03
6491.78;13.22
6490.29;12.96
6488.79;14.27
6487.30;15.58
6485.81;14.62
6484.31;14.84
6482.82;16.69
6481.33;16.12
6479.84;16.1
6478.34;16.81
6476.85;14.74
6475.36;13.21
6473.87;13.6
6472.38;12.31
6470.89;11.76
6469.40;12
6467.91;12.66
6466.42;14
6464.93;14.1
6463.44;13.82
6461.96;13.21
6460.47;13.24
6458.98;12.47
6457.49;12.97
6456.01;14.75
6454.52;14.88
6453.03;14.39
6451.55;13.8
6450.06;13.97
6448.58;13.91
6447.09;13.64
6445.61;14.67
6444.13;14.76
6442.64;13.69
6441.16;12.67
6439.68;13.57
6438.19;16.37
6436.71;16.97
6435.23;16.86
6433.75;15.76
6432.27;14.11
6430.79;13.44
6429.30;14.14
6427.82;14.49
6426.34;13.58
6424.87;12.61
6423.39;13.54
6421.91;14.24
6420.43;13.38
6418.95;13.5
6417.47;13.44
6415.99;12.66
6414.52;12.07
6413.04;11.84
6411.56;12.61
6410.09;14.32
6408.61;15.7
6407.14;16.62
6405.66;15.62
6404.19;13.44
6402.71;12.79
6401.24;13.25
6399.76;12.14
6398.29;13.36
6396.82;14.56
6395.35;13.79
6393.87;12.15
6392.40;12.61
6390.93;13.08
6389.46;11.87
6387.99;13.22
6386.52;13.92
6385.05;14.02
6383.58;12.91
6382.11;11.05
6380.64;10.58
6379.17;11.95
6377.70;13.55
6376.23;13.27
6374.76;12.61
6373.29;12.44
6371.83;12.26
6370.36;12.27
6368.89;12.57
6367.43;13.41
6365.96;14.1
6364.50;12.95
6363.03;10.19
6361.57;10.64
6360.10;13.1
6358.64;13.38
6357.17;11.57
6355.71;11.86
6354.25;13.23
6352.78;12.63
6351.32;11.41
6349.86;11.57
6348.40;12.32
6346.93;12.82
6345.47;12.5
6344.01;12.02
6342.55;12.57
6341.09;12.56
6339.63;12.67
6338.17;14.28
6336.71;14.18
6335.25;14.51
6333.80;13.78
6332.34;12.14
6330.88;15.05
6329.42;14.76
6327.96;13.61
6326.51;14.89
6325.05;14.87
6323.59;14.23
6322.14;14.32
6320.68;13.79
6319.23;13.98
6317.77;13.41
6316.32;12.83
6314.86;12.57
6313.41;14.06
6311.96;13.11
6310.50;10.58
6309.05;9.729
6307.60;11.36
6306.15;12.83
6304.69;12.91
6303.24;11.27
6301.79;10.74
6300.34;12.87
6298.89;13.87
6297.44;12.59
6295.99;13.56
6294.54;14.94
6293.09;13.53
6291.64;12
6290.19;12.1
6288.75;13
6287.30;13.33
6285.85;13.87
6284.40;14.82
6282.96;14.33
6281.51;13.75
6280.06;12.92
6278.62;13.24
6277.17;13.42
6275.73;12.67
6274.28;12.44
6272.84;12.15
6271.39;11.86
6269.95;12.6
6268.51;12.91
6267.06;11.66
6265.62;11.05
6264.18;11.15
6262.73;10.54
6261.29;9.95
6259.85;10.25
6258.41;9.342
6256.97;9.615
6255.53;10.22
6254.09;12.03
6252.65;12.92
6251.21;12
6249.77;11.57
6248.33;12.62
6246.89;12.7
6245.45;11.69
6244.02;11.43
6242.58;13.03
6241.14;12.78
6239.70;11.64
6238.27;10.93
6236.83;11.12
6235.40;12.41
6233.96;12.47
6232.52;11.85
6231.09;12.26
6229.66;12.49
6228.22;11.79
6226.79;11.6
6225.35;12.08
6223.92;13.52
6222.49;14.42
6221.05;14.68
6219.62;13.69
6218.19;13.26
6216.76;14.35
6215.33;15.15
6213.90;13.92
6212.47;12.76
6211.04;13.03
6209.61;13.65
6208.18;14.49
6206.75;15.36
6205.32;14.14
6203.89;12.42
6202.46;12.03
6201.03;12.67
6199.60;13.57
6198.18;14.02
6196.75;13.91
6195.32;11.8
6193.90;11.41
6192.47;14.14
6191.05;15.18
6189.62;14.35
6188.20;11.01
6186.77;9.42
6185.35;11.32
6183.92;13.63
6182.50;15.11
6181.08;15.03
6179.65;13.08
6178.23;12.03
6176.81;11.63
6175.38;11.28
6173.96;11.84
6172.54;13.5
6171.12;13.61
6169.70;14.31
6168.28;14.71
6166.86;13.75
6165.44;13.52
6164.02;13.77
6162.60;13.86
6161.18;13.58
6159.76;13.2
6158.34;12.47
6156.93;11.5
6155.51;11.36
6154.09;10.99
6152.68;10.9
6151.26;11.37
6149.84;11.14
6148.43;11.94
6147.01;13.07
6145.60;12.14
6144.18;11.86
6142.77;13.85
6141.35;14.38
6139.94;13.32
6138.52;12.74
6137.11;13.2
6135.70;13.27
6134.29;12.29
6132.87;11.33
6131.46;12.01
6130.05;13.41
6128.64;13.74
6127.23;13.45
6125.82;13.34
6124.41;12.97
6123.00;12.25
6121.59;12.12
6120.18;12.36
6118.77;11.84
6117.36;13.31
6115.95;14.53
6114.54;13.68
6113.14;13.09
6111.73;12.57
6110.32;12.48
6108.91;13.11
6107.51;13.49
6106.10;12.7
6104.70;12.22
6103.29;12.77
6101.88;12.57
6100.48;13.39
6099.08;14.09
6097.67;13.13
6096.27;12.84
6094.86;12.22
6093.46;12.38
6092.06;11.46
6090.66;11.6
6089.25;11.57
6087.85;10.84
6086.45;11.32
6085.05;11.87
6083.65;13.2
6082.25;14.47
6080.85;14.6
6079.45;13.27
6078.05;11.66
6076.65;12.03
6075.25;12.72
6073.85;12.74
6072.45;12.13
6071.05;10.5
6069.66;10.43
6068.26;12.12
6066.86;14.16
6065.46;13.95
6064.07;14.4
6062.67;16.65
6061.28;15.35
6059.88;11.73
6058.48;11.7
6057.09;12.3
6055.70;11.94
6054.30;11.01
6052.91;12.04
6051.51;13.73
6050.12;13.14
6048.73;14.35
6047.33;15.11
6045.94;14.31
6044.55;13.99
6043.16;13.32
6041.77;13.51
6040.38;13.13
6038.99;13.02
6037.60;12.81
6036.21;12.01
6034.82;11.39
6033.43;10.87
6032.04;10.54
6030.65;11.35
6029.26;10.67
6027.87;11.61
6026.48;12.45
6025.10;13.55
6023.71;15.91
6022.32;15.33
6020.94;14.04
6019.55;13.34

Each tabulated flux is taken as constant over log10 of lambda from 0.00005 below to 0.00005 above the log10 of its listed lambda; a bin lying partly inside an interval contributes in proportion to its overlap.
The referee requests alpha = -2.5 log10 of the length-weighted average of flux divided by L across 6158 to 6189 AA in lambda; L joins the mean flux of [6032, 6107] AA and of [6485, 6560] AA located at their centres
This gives -0.01 mag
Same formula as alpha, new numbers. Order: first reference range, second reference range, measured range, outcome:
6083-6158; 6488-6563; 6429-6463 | -0.09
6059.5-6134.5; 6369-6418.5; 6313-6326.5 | -0.07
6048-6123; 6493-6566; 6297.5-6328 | 0.01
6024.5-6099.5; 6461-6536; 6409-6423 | 0.02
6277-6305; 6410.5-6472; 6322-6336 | -0.07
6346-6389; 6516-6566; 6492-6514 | -0.06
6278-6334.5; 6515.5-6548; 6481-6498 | -0.11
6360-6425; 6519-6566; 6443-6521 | -0.06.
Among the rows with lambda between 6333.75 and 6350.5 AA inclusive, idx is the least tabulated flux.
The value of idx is 11.57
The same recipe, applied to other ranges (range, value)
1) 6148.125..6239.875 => 9.42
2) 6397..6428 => 11.84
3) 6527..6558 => 11.17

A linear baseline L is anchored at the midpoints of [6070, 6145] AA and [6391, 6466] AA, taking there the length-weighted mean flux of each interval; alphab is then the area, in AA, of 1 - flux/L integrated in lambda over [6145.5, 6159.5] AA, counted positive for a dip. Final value 1.3 AA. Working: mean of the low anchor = 12.7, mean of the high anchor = 13.9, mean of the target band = 11.7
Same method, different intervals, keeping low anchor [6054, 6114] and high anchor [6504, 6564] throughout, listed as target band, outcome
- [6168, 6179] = -0.03 AA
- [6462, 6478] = -0.35 AA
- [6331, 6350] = -0.17 AA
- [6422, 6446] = -2.67 AA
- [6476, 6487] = -2.22 AA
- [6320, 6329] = -0.98 AA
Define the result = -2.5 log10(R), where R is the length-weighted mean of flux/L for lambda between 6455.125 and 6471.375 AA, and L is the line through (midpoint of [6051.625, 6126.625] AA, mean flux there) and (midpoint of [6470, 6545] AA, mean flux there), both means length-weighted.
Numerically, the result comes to 0.02 mag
